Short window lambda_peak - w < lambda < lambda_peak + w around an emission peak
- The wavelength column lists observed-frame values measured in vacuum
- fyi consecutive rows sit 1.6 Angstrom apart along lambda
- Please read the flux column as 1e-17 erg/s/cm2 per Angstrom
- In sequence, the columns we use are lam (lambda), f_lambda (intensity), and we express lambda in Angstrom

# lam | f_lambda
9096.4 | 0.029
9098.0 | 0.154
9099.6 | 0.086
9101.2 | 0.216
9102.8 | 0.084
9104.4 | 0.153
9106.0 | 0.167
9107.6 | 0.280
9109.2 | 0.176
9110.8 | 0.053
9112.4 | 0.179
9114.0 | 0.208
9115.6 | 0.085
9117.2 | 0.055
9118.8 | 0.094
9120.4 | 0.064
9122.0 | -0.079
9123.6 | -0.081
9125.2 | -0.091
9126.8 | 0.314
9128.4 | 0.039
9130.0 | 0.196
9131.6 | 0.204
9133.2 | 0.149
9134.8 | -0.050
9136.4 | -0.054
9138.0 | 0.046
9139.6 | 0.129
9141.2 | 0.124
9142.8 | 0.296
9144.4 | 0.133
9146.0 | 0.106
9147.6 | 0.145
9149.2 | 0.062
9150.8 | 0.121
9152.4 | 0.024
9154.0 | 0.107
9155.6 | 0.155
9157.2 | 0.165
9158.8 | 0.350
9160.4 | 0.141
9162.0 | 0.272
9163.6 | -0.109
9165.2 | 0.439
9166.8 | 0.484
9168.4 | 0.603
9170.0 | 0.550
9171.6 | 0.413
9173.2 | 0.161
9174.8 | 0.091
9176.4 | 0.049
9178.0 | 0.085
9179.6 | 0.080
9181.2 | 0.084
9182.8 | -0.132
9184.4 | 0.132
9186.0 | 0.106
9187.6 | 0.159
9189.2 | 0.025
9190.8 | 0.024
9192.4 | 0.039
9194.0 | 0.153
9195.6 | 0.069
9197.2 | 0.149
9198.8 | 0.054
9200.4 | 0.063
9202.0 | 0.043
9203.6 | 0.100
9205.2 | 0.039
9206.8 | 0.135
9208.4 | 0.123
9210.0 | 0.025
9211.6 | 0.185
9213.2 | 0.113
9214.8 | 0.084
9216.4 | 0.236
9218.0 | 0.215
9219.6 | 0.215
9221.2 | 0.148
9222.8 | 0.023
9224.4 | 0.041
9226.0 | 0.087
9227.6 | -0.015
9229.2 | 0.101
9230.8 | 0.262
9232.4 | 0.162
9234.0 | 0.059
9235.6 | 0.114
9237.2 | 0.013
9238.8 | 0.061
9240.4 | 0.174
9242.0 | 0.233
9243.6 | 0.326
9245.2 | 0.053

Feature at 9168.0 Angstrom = H-gamma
